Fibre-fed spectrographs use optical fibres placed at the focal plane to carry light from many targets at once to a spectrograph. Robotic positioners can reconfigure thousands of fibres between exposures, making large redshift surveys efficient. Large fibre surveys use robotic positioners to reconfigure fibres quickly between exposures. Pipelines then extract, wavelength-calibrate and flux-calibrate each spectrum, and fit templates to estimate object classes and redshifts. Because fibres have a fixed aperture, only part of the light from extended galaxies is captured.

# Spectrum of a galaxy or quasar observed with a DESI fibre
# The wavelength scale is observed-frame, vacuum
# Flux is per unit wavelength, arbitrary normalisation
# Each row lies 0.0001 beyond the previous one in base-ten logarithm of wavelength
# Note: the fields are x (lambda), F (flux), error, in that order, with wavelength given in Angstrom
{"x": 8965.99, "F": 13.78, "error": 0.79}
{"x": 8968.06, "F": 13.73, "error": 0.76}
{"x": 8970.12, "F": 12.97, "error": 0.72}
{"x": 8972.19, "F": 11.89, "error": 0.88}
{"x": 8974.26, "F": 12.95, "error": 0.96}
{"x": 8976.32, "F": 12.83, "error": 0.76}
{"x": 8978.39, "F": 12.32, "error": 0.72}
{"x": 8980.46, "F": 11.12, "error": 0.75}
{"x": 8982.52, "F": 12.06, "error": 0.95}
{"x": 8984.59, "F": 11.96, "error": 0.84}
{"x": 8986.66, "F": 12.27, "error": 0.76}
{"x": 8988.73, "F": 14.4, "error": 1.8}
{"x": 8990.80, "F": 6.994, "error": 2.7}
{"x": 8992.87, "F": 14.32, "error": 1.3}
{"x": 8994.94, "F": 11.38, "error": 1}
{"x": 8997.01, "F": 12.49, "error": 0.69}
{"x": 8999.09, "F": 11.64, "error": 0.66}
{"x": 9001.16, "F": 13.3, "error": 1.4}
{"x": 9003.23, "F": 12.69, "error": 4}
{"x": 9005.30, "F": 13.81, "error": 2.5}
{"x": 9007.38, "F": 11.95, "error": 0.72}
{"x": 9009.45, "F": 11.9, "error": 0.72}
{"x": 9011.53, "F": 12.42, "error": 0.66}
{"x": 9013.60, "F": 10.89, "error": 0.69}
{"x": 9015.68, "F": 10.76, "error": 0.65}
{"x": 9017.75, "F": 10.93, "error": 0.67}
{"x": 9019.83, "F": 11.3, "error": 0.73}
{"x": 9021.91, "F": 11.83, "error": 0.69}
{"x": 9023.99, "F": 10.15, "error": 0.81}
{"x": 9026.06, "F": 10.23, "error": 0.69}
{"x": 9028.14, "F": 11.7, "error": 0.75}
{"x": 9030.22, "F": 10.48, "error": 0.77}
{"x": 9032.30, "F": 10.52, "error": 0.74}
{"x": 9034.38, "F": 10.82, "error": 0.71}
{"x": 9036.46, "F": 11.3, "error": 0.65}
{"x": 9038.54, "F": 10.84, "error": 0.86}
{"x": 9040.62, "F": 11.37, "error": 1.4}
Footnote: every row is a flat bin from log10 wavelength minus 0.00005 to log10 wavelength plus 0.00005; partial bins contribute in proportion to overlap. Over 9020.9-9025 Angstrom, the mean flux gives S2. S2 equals 11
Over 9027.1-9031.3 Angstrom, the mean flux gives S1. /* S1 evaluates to 11.1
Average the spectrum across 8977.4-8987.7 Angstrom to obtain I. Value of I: 11.9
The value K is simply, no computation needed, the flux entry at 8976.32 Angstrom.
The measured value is 12.83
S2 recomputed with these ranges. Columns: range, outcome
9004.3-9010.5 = 12.5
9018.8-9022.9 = 11.6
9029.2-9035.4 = 10.6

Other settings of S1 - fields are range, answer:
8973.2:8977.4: 12.9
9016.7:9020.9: 11.1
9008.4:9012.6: 12.2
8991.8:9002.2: 12.6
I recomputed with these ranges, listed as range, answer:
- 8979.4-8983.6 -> 11.6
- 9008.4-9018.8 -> 11.4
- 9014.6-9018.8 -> 10.8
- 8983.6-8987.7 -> 12.1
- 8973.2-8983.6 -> 12.3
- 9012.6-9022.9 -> 11.1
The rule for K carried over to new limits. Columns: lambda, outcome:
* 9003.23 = 12.69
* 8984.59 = 11.96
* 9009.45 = 11.9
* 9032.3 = 10.52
